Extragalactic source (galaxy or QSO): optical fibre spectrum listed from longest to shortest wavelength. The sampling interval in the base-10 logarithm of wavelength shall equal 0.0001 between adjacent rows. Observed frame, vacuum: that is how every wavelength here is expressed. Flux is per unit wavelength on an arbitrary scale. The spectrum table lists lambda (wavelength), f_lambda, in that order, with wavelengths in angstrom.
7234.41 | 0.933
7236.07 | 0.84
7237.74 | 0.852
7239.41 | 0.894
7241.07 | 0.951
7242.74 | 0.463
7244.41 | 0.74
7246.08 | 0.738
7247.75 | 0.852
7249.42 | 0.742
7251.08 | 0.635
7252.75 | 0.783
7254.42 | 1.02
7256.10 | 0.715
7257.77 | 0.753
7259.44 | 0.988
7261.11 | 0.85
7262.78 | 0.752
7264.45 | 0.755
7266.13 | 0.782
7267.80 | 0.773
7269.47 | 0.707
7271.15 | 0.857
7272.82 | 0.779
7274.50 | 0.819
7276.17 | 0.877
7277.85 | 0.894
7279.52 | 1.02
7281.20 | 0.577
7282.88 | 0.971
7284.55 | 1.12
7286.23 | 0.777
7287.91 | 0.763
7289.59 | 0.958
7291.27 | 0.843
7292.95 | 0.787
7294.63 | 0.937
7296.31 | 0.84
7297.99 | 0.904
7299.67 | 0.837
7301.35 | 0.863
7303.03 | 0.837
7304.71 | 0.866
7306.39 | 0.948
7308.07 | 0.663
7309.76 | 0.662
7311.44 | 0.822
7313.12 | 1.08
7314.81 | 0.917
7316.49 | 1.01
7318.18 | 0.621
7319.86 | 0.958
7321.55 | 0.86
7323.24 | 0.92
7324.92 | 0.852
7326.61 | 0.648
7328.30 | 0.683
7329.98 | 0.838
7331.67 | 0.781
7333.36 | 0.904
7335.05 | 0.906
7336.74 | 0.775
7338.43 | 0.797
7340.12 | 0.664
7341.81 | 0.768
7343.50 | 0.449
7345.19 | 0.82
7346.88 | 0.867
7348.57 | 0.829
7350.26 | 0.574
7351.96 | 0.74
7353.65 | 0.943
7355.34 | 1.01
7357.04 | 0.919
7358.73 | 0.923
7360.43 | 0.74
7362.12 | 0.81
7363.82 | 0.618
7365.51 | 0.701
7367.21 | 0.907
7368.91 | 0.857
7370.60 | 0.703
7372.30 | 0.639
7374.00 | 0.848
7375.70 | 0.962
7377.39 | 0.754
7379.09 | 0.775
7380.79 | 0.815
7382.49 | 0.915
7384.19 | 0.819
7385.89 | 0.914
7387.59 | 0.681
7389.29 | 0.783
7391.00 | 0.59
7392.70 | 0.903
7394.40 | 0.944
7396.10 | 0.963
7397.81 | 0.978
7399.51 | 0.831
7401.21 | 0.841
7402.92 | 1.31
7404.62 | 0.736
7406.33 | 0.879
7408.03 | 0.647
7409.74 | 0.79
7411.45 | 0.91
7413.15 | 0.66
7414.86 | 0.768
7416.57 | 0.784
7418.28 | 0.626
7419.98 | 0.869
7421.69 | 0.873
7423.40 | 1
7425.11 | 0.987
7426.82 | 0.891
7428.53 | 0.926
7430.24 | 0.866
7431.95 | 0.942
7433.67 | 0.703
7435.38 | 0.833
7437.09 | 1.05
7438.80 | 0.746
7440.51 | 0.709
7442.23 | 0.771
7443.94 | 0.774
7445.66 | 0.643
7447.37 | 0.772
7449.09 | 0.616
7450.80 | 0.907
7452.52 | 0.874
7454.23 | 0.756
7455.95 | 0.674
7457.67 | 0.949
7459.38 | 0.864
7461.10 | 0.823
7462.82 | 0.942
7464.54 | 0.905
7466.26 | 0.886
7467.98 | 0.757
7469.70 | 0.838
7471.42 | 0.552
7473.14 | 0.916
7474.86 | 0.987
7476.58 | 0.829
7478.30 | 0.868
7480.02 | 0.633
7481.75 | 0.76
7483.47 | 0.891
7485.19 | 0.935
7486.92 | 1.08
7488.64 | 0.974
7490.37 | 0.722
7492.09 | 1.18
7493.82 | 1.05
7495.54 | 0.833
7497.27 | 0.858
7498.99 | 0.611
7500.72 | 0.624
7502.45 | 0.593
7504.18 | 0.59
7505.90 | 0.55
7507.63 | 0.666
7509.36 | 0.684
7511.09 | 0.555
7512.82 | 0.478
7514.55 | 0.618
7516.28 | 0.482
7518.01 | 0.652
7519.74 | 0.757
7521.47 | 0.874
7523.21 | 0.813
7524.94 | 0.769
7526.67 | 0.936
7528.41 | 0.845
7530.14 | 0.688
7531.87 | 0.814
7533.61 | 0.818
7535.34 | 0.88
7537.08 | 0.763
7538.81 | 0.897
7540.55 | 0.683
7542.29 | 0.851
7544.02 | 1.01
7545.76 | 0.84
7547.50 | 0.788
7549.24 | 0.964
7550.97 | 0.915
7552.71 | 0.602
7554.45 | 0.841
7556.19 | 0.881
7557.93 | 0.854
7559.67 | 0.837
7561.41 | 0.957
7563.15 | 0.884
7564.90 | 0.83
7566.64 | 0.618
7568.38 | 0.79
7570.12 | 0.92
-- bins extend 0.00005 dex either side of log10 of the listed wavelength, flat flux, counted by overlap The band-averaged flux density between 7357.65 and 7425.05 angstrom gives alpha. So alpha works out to 0.825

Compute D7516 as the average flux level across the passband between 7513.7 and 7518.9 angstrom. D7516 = 0.585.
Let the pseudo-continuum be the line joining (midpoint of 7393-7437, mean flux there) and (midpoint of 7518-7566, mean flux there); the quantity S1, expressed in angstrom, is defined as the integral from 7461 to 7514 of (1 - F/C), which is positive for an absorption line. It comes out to 3.5 angstrom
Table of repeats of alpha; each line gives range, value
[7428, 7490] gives 0.831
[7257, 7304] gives 0.844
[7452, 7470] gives 0.842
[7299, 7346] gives 0.812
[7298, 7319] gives 0.847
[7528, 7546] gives 0.826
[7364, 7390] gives 0.8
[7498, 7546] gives 0.726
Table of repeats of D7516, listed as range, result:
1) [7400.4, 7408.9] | 0.882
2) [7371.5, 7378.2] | 0.803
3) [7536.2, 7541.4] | 0.781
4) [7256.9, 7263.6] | 0.836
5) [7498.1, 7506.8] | 0.595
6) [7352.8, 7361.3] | 0.907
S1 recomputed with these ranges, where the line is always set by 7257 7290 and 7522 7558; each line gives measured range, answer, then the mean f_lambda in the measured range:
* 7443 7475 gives 0.9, 0.808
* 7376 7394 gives 0.7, 0.804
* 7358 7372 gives 1.0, 0.775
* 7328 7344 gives 1.3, 0.766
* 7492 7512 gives 2.8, 0.715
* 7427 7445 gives 0.0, 0.832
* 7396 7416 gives -0.5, 0.854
